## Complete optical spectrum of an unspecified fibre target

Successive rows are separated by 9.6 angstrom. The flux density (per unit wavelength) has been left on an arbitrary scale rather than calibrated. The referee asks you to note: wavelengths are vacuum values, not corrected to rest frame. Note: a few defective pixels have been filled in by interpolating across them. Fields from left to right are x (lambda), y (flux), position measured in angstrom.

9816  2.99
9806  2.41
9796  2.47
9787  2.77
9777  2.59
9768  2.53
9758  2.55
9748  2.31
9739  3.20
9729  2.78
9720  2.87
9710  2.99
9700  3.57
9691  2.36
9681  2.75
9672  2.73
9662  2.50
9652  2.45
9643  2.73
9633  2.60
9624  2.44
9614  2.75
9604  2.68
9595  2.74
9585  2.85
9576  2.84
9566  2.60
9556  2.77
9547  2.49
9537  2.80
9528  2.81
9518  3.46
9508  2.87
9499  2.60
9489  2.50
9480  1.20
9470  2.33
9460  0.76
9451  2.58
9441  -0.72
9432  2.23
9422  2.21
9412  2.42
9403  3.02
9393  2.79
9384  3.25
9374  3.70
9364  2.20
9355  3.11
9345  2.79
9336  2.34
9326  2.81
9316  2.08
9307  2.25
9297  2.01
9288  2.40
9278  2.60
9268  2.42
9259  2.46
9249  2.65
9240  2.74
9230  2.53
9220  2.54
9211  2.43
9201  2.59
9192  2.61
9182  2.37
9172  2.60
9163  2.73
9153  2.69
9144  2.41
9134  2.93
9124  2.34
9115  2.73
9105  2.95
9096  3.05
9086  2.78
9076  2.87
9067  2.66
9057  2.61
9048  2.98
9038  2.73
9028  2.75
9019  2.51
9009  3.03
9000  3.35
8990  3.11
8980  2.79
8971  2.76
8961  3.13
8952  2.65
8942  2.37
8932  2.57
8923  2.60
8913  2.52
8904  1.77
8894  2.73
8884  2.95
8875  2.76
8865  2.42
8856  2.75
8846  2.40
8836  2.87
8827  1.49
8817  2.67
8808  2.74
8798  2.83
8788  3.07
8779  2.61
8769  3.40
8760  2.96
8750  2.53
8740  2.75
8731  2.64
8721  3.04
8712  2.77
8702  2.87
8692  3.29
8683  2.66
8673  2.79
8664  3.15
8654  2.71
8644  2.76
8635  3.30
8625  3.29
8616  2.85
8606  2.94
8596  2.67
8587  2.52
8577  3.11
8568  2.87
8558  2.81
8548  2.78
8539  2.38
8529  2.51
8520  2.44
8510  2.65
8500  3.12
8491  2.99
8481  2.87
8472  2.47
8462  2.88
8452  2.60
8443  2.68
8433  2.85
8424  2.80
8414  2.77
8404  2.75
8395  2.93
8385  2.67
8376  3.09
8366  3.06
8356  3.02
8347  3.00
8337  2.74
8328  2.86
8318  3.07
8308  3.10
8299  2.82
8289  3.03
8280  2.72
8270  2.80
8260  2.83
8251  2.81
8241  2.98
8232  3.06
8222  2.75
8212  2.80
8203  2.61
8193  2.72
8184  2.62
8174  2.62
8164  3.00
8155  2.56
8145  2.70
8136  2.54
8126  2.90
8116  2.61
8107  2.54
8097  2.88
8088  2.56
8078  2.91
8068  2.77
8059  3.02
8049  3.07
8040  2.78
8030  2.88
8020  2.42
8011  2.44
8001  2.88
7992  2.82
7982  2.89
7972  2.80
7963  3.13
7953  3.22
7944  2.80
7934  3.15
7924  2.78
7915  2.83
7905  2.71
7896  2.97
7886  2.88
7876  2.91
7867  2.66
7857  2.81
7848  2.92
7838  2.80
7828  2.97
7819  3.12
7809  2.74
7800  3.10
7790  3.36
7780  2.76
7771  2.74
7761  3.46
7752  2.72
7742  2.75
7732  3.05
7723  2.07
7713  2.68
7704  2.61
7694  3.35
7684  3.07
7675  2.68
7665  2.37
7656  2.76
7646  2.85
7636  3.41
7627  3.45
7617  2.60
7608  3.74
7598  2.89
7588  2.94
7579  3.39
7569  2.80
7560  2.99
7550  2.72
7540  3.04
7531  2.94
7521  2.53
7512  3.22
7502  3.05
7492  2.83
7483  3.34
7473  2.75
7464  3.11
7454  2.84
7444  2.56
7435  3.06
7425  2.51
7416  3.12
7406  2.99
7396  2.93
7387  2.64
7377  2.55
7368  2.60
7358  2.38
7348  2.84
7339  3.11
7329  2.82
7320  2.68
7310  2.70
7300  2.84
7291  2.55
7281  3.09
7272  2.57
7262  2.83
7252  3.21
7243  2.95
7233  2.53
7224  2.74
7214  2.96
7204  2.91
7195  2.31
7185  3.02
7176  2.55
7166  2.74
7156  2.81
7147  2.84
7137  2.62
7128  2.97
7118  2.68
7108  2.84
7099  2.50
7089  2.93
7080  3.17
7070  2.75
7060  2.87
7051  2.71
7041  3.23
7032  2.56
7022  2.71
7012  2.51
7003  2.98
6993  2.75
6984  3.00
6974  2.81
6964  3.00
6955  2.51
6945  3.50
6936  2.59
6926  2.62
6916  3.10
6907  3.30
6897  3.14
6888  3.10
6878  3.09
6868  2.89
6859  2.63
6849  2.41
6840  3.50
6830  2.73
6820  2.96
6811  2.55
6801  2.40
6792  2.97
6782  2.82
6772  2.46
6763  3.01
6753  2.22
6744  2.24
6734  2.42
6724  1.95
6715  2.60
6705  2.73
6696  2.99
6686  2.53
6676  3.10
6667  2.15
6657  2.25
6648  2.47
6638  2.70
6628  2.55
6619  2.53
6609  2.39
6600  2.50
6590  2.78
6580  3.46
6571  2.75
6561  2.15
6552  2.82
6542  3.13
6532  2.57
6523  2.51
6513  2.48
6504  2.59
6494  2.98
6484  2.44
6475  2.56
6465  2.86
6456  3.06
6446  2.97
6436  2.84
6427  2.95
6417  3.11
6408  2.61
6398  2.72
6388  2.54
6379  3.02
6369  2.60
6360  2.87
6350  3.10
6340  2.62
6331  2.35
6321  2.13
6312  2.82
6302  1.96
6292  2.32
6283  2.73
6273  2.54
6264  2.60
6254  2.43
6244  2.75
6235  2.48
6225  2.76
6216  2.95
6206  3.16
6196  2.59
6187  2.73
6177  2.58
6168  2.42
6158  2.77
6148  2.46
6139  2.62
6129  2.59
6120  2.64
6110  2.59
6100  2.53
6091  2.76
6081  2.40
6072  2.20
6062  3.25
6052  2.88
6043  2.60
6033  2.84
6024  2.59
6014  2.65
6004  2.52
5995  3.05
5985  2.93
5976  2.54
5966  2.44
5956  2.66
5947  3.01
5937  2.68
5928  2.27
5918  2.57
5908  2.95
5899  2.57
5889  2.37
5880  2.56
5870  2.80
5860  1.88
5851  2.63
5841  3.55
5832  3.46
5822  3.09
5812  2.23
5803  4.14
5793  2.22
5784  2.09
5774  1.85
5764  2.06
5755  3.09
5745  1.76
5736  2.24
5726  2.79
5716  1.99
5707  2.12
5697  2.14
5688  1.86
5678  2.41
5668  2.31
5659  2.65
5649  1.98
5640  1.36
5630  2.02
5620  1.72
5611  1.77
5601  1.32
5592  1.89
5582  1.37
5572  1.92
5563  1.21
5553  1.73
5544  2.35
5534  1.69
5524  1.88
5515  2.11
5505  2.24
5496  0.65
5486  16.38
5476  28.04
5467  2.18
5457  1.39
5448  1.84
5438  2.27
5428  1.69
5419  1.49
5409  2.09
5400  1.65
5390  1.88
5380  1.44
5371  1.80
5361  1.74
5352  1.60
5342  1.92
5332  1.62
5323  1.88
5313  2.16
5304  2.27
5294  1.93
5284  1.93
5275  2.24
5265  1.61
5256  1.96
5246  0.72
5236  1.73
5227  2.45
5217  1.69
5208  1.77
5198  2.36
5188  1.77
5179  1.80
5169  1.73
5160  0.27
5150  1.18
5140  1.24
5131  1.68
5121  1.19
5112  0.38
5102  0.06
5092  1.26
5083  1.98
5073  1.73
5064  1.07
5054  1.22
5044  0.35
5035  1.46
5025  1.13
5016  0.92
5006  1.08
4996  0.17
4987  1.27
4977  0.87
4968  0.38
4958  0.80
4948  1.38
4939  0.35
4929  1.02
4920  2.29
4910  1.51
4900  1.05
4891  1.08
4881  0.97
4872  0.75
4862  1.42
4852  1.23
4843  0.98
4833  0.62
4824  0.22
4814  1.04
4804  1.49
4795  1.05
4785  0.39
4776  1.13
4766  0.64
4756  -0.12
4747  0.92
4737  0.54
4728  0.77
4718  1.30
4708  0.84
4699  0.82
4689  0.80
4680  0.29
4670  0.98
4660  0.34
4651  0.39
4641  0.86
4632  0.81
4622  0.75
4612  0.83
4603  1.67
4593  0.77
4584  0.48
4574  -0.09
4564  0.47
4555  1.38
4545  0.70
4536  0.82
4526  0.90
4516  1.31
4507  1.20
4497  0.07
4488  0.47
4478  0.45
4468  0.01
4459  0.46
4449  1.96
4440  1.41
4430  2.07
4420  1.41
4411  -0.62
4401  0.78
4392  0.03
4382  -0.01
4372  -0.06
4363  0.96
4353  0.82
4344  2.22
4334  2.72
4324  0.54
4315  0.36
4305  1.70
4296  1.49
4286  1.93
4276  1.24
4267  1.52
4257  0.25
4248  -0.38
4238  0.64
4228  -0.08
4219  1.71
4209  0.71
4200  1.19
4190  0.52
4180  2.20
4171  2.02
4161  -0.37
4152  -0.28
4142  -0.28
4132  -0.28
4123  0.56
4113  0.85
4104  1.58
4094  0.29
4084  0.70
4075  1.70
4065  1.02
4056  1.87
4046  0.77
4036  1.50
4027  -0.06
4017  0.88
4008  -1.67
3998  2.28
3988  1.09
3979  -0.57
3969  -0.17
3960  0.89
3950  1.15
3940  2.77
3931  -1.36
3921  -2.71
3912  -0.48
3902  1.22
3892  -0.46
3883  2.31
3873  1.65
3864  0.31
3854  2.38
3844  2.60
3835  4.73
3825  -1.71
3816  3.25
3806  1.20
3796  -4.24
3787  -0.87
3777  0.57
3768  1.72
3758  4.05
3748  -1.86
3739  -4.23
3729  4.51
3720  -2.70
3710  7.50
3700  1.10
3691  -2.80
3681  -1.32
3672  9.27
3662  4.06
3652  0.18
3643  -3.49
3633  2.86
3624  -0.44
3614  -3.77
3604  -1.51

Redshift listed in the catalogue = 0.30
